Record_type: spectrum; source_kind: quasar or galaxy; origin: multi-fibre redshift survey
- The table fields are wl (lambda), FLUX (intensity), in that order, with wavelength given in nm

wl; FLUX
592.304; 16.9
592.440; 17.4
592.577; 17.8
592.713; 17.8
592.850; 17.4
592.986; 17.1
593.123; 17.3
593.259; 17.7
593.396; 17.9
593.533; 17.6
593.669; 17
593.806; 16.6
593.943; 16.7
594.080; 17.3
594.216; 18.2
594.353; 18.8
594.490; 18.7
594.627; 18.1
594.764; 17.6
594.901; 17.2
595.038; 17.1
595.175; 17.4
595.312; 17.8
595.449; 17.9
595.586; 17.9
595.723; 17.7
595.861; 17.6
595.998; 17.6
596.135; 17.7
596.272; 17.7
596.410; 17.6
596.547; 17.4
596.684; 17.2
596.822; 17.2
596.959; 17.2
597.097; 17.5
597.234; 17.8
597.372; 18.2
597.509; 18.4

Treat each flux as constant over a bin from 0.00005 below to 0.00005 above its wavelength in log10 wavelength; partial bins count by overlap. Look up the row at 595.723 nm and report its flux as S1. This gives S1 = 17.7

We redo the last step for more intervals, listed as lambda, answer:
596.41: 17.6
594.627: 18.1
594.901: 17.2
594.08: 17.3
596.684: 17.2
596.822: 17.2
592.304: 16.9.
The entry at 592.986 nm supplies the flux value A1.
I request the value 17.1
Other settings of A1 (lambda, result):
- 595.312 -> 17.8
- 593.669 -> 17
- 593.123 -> 17.3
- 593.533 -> 17.6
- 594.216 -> 18.2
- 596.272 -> 17.7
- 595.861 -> 17.6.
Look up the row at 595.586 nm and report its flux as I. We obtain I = 17.9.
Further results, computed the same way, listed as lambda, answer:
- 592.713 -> 17.8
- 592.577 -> 17.8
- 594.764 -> 17.6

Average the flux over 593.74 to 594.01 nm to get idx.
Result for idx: 16.6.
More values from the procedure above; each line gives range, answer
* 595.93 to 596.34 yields 17.7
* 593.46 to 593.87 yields 17.1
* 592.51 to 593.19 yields 17.5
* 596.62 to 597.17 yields 17.3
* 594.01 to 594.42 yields 18.1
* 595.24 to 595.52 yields 17.9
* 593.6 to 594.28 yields 17.2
